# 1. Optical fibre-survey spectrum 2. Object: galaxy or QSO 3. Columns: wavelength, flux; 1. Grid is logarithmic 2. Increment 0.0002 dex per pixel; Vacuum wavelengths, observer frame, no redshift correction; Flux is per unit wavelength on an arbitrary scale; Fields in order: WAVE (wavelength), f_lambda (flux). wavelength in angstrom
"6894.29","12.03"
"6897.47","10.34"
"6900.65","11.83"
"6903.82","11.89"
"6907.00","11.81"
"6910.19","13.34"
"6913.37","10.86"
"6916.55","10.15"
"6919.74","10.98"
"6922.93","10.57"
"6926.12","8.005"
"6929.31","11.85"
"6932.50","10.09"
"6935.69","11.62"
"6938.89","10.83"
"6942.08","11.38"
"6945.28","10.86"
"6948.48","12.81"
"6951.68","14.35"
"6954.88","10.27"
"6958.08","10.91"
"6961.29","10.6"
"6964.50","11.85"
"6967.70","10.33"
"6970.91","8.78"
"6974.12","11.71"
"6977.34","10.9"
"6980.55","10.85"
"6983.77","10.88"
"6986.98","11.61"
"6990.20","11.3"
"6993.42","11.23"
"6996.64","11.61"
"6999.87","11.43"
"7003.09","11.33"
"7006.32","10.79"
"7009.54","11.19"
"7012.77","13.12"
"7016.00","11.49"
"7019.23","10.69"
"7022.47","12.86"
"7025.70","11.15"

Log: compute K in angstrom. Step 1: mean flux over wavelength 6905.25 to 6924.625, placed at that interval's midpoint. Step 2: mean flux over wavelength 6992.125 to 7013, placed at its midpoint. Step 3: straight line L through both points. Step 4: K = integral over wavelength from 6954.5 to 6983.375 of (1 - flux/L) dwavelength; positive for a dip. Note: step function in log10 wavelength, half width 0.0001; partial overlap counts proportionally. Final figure 1.7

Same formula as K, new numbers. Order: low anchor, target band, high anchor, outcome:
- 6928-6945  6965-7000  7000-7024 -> 1.4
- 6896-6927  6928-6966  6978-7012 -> -1.1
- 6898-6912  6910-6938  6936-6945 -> 2.1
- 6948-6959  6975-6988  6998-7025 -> 0.9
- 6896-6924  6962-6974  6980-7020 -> 0.9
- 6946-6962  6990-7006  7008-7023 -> 0.6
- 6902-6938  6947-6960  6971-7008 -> -1.1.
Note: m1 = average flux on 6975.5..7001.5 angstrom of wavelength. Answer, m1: 11.2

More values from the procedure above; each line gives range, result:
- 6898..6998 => 11.2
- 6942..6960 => 11.8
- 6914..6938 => 10.5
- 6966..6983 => 10.5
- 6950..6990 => 11.1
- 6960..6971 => 10.6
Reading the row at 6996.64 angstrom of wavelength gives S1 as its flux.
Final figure 11.61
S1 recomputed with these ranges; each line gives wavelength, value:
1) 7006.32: 10.79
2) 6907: 11.81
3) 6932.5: 10.09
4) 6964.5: 11.85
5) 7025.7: 11.15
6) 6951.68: 14.35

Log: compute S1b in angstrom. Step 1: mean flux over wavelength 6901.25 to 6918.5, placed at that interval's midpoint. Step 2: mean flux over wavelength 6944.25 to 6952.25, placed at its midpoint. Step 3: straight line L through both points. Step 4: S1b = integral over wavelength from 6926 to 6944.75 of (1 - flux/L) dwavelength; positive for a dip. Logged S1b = 2.2 angstrom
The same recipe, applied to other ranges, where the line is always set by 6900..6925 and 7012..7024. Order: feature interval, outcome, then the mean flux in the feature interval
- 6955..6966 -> 0.59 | 11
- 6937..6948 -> 0.29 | 11.2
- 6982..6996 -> 0.61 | 11.3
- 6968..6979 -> 1.17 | 10.4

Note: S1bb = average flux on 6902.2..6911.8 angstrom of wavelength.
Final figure 12.3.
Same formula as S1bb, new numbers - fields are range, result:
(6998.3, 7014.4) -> 11.6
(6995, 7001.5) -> 11.5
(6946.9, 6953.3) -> 13.6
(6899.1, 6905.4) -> 11.9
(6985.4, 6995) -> 11.4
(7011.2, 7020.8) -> 11.8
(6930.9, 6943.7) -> 11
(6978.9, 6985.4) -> 10.9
